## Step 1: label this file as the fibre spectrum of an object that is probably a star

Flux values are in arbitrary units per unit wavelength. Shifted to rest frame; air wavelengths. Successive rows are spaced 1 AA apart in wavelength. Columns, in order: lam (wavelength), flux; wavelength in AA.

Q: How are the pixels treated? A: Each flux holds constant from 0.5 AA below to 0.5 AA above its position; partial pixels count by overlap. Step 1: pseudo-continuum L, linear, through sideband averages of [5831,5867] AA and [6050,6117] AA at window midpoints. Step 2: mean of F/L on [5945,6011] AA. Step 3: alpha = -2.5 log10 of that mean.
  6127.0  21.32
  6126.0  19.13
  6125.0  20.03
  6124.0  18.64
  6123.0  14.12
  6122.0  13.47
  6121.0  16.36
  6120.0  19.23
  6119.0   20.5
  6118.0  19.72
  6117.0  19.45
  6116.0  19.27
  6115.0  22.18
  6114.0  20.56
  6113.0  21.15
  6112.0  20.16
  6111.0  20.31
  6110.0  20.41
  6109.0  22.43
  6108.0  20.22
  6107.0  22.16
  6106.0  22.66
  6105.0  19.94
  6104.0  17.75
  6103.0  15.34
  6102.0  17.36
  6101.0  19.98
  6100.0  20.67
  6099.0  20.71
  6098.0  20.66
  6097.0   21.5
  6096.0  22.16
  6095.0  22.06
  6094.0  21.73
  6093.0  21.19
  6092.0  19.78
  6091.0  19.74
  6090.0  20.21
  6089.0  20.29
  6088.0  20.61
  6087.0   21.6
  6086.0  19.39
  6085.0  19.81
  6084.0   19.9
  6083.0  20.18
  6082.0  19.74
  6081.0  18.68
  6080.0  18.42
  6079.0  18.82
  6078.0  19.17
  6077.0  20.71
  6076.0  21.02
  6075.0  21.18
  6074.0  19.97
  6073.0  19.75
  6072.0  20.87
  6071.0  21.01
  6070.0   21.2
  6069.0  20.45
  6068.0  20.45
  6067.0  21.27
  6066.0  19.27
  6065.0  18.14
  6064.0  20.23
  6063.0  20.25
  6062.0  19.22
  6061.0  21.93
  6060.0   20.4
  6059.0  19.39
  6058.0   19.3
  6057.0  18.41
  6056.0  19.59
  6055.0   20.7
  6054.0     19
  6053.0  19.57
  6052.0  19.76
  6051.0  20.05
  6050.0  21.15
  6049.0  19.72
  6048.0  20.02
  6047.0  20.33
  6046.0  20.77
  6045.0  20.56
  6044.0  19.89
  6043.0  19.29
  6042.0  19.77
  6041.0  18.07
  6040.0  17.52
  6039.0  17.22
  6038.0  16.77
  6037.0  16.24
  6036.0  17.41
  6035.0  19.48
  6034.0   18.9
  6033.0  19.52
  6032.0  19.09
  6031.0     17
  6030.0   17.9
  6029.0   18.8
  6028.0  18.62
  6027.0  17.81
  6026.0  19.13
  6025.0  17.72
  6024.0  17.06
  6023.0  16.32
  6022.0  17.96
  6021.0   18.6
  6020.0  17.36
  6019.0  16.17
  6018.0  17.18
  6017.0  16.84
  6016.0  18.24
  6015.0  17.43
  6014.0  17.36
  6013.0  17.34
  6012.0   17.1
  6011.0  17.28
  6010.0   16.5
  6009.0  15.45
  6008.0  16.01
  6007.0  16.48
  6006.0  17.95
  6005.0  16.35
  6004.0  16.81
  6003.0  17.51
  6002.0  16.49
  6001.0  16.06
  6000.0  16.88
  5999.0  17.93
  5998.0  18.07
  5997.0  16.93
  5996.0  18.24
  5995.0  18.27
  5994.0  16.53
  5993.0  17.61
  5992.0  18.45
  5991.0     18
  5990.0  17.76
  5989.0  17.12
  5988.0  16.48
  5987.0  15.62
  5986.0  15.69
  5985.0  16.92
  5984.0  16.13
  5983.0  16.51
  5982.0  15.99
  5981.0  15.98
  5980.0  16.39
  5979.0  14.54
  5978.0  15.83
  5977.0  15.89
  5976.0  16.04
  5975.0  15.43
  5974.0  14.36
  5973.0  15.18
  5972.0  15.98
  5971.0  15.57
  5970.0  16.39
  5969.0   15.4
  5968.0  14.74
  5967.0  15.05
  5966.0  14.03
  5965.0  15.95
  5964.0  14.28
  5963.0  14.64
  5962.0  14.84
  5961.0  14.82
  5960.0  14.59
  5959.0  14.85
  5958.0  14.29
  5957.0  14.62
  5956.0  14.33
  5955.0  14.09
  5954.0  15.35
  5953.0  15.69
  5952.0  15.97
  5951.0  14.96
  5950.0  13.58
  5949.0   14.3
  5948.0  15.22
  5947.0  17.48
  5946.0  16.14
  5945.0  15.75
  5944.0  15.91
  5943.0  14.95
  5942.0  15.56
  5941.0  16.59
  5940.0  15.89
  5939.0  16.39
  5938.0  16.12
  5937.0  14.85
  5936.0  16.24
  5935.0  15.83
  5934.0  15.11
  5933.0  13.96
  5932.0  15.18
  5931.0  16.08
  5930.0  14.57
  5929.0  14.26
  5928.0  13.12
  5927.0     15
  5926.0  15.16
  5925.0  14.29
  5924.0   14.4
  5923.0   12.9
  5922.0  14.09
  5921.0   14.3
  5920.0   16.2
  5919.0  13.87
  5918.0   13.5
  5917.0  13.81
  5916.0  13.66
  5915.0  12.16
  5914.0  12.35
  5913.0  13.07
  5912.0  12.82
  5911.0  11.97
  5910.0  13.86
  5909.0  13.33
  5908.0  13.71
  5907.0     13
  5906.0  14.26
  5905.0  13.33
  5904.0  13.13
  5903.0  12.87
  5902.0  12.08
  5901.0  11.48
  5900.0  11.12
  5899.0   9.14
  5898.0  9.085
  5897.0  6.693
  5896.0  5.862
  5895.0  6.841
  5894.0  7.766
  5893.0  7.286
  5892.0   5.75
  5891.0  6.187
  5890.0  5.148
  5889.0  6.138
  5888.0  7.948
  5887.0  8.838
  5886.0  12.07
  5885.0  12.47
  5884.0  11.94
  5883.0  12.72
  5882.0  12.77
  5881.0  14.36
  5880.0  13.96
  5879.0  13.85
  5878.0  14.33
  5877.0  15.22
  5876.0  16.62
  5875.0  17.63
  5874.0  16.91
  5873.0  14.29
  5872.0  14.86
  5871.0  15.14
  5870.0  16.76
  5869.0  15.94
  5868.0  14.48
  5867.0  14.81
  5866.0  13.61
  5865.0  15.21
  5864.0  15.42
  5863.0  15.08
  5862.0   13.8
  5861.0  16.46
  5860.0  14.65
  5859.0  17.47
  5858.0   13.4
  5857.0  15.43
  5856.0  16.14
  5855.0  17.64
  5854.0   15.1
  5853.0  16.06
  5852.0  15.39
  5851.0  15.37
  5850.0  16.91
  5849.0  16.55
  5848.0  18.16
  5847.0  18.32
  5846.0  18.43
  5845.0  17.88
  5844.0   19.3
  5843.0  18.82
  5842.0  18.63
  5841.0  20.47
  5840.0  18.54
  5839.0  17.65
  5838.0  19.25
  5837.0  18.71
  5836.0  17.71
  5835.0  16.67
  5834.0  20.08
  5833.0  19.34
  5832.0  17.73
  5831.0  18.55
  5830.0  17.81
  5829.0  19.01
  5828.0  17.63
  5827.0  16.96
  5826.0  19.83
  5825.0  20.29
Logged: 0.17 mag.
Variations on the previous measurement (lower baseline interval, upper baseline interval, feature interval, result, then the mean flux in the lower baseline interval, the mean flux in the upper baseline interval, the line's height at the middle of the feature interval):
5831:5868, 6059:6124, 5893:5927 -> 0.40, 16.9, 20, 17.7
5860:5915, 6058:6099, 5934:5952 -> -0.07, 12.3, 20.3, 14.7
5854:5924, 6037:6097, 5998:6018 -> 0.04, 12.9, 19.9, 17.6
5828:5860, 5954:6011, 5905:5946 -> 0.15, 17.6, 16.1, 16.7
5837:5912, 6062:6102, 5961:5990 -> 0.09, 13.9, 20.3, 17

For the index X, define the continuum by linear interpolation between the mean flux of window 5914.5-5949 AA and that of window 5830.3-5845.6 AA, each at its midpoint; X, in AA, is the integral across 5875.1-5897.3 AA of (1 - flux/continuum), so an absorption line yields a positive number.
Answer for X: 8.5 AA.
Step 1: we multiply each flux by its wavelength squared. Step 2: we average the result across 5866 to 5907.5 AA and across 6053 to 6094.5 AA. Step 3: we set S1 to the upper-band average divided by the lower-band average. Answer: 1.8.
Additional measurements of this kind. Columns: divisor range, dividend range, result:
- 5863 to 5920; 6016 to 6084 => 1.64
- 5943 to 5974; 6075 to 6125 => 1.38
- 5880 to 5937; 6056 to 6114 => 1.76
